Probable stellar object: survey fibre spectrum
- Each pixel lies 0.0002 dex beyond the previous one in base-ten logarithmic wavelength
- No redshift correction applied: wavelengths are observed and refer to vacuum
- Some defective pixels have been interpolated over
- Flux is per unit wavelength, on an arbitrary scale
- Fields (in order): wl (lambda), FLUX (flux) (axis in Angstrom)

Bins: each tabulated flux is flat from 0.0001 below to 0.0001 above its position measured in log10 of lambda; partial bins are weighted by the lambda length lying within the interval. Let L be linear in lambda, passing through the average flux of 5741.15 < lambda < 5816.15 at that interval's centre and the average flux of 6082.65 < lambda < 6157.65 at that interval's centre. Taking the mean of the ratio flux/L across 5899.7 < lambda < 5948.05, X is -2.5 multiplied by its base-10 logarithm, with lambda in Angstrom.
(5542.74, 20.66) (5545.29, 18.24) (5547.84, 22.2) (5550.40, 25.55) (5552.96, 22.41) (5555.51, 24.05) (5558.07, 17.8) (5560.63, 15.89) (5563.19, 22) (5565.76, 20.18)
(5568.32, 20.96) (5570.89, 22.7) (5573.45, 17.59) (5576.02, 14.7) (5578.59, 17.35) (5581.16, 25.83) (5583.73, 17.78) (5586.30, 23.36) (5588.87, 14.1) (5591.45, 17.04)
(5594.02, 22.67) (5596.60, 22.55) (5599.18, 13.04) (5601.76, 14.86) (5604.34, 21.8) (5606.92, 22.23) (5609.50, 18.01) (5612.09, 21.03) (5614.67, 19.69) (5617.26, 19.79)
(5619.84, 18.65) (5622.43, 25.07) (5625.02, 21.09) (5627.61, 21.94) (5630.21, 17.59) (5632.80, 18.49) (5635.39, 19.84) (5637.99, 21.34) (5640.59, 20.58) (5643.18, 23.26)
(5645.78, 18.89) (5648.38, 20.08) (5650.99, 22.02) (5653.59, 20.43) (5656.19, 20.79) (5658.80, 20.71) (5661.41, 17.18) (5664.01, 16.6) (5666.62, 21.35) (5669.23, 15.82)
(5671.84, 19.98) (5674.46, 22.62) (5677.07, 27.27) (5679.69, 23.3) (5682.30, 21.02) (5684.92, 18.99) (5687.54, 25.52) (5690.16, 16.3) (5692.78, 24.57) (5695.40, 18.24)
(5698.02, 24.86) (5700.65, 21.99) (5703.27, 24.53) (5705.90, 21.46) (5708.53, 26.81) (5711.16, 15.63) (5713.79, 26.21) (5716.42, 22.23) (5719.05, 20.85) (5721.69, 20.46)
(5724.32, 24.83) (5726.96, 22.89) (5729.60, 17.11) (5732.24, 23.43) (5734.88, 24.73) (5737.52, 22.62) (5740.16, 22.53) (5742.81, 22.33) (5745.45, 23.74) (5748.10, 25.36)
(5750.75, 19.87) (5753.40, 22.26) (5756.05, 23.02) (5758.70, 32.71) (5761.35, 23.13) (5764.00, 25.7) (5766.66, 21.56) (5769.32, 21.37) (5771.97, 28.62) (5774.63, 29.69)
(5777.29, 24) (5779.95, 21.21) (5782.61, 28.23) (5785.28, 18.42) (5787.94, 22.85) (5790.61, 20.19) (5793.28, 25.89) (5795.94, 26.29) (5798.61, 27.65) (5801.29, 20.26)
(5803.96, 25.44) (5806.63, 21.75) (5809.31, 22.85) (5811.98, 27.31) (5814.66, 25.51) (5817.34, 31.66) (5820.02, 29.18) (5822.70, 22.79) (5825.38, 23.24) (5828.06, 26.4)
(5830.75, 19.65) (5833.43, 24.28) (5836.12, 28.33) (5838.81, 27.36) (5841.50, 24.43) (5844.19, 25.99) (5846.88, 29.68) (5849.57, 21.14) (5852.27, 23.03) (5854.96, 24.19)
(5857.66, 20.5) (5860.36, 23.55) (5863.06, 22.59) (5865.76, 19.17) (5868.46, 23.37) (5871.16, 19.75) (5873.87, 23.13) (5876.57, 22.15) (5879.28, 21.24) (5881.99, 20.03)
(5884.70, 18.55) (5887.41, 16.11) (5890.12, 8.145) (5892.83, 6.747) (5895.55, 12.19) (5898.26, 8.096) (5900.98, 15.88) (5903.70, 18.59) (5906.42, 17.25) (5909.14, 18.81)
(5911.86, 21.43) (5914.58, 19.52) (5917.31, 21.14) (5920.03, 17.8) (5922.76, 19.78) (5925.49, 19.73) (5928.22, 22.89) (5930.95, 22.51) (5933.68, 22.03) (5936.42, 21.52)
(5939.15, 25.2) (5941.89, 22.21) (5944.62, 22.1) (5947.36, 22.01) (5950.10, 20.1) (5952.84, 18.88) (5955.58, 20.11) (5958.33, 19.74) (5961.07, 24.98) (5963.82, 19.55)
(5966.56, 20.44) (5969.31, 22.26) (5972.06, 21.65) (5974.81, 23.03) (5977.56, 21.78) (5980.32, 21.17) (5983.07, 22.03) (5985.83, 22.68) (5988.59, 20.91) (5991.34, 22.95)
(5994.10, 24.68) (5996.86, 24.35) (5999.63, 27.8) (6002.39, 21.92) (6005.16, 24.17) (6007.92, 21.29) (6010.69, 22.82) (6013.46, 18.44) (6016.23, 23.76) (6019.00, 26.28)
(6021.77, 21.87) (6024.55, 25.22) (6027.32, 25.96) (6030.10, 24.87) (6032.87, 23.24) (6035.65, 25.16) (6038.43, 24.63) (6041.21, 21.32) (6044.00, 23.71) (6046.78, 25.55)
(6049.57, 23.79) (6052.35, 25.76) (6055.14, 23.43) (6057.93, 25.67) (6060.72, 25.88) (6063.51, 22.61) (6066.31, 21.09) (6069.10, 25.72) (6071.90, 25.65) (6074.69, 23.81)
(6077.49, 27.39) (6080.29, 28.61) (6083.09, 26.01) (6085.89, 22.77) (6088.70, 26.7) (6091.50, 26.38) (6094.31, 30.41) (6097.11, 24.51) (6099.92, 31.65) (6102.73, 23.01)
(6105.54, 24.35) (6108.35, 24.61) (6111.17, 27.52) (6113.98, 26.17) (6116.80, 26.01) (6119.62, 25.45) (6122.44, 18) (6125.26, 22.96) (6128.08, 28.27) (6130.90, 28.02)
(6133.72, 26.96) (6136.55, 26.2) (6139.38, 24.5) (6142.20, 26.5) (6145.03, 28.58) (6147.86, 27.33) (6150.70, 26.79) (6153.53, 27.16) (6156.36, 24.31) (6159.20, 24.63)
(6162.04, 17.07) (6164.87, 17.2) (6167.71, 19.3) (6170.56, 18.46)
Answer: 0.210 mag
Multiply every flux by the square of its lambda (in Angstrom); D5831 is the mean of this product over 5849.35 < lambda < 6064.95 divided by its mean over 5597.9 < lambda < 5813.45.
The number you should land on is 1.06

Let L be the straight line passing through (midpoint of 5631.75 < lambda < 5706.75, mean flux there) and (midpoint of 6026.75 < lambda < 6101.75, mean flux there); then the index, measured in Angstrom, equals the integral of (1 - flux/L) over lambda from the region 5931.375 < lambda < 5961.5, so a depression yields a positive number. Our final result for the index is 2.9 Angstrom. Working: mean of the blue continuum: 21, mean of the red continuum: 25.3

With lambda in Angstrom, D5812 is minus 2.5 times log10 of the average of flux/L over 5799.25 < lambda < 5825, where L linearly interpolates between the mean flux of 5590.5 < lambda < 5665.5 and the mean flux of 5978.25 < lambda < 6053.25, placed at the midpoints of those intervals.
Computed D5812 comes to -0.165 mag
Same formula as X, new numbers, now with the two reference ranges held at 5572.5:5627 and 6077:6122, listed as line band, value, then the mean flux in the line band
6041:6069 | 0.06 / 24.1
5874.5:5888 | 0.16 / 20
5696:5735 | -0.07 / 22.4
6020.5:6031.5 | 0.03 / 24.5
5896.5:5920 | 0.32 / 17.5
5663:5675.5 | 0.06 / 19.3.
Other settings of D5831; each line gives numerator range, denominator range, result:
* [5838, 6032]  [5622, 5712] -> 1.11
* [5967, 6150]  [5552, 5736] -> 1.37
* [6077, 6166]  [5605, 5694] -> 1.45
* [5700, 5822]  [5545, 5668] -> 1.26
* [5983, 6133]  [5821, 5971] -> 1.25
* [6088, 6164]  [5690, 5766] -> 1.28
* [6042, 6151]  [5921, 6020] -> 1.20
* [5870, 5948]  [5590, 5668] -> 1.04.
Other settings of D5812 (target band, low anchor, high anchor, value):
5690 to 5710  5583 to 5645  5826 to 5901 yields -0.128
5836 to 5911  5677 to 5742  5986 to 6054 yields 0.160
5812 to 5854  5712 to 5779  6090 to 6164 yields -0.066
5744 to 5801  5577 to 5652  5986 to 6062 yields -0.133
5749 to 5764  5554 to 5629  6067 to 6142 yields -0.125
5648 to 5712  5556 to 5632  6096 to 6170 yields -0.039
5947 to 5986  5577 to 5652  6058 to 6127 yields 0.126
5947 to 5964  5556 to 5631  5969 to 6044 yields 0.100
